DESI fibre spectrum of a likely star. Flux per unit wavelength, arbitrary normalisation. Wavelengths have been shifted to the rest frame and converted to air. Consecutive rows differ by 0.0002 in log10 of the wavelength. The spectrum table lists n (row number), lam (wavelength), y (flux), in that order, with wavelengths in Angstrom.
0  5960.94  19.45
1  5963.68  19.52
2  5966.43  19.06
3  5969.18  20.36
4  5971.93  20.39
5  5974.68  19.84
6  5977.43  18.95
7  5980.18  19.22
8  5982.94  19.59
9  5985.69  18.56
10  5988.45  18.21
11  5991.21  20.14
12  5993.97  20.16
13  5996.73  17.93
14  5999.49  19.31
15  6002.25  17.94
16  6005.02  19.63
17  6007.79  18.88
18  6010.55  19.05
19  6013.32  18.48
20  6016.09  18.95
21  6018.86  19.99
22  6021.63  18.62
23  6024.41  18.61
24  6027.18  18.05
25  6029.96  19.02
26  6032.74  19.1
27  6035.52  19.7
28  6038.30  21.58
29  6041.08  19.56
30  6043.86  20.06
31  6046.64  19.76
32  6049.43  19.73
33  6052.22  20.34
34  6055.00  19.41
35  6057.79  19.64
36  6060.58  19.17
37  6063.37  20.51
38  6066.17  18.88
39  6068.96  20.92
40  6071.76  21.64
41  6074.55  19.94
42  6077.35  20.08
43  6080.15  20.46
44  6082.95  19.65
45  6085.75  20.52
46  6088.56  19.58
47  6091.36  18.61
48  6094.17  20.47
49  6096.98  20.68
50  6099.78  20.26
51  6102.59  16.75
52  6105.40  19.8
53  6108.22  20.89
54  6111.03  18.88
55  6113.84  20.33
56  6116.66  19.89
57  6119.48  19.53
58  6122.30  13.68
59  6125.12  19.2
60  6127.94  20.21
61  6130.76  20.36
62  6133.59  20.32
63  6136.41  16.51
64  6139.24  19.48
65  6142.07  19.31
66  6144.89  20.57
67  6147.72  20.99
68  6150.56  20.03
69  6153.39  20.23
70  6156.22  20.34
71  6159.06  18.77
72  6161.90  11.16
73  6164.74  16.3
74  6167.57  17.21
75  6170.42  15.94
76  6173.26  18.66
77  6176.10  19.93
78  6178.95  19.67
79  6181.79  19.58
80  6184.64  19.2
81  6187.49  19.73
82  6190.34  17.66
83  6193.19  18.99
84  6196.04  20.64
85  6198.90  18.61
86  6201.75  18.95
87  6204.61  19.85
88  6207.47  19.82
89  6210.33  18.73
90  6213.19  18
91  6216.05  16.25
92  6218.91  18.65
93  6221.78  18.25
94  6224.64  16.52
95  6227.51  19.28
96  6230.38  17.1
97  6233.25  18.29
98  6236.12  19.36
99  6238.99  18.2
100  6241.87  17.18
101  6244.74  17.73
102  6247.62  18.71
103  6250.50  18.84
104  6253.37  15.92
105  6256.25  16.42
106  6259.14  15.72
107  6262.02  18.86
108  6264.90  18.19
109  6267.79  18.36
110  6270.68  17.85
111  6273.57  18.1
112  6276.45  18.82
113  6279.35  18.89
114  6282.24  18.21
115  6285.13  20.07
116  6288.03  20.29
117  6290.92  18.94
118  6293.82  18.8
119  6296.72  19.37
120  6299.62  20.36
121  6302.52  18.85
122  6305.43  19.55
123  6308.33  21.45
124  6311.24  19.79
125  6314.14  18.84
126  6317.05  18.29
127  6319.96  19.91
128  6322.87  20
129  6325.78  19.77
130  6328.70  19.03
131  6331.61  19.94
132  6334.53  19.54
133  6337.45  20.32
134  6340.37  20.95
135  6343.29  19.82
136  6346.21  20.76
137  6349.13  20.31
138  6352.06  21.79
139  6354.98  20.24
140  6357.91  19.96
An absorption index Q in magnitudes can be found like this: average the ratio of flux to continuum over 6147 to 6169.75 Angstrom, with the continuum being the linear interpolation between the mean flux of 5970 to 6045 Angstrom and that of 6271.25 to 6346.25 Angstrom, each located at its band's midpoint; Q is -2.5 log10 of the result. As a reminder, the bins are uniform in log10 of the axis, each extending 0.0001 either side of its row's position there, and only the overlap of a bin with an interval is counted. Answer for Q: 0.08 mag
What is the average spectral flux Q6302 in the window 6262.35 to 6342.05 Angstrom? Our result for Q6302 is 19.3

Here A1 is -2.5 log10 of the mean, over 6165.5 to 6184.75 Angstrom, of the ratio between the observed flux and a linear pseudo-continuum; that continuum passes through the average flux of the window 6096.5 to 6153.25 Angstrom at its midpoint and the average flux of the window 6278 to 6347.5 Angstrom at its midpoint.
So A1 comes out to 0.06 mag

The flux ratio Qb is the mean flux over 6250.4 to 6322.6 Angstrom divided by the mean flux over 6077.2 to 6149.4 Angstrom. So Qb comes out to 1.0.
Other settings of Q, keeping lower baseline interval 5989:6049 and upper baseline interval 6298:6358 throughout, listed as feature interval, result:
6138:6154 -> -0.03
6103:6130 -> 0.02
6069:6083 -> -0.06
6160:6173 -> 0.25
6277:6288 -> 0.04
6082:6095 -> -0.02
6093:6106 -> -0.01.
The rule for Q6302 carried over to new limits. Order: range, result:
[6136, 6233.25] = 18.6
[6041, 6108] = 19.9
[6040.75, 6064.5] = 19.8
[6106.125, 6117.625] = 20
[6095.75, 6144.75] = 19.2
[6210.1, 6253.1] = 18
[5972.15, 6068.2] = 19.3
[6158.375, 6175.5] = 16.4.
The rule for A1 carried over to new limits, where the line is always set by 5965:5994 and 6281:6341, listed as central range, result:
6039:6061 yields -0.02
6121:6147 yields 0.03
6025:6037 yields 0.03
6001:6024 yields 0.03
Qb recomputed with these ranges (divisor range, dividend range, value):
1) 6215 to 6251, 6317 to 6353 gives 1.11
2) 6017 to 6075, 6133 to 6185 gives 0.94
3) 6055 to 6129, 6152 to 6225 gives 0.94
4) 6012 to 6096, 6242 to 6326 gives 0.95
